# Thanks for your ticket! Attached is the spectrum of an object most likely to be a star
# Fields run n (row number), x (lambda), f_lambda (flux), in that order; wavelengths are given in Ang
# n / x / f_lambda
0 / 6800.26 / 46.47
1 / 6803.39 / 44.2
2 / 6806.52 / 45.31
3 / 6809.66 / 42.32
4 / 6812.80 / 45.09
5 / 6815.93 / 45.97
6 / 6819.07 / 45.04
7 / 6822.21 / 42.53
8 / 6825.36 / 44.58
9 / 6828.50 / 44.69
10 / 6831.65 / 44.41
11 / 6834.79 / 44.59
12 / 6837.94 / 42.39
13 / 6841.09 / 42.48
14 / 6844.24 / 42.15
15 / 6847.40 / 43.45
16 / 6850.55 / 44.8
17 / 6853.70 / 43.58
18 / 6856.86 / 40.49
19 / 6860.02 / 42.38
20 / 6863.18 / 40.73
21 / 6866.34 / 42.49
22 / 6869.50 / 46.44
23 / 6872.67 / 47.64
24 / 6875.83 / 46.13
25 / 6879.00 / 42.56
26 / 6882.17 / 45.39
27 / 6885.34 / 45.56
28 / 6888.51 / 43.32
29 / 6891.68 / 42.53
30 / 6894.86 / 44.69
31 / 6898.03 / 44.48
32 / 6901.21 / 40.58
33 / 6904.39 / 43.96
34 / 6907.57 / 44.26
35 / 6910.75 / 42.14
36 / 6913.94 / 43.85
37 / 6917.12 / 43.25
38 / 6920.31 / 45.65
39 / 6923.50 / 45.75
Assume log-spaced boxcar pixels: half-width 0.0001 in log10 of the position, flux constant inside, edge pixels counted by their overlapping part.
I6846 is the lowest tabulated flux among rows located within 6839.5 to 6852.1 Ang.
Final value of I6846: 42.15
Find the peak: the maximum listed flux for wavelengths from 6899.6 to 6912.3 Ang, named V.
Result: 44.26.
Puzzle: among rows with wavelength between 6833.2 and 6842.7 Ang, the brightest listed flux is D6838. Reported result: 44.59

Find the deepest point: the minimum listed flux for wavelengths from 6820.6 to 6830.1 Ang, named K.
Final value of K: 42.53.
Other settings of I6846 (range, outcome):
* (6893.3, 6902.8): 40.58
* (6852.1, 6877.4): 40.49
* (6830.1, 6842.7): 42.39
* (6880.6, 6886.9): 45.39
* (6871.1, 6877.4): 46.13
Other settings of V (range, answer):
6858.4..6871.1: 46.44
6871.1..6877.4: 47.64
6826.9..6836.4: 44.69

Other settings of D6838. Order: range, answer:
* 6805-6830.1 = 45.97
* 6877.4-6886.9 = 45.56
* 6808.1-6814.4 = 45.09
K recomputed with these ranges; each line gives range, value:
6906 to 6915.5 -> 42.14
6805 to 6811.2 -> 42.32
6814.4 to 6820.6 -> 45.04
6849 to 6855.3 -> 43.58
